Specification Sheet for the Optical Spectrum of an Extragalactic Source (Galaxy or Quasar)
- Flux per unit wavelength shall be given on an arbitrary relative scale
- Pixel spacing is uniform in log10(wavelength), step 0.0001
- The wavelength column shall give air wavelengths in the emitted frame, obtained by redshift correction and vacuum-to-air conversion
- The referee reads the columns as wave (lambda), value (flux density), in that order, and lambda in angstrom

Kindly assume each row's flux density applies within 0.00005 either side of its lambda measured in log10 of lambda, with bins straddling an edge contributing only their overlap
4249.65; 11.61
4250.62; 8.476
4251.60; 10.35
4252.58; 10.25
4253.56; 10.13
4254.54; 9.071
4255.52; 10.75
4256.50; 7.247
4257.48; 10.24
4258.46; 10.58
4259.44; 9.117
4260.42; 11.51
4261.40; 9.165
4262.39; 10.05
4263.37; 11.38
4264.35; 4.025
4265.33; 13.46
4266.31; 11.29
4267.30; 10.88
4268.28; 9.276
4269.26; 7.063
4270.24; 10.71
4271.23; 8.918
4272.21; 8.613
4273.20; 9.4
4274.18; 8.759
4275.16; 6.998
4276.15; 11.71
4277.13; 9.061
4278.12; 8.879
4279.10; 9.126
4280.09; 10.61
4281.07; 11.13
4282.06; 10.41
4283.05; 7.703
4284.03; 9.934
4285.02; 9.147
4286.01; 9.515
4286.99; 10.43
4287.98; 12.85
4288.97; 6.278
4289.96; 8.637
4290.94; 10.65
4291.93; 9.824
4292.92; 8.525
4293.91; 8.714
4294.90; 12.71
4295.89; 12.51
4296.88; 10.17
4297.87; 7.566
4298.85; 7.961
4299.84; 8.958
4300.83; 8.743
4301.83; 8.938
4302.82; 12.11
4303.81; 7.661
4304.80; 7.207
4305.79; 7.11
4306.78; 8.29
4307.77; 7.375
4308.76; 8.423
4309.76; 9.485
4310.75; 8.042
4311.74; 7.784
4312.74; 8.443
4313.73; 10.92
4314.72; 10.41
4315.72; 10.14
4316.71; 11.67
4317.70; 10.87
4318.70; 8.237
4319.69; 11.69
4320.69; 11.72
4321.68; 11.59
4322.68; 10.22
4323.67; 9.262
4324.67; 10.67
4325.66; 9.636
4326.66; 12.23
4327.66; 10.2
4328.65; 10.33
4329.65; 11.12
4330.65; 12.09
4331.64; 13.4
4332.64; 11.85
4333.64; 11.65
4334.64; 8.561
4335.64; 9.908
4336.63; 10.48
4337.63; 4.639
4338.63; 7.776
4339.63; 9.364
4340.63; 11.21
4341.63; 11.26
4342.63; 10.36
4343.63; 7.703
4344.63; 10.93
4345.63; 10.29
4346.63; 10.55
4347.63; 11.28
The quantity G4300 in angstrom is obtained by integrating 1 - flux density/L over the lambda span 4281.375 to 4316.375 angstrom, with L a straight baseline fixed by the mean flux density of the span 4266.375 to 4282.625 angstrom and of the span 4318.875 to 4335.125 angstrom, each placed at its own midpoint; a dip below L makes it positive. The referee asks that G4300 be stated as 3.1 angstrom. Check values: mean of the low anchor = 9.51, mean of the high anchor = 11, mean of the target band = 9.26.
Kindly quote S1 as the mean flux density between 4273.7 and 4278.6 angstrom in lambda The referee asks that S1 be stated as 9.08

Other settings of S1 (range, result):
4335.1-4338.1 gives 8.4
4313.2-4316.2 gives 10.5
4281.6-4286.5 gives 9.33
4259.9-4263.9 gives 10.4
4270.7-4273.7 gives 8.98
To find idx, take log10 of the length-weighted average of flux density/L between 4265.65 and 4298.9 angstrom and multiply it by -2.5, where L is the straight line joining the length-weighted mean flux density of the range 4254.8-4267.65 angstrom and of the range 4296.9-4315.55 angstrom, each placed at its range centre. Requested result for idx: -0.03 mag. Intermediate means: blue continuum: 9.95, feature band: 9.63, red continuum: 8.7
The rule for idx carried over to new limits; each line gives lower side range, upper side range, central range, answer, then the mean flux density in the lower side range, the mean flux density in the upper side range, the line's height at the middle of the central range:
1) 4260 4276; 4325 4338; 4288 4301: 0.05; 9.5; 10.5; 9.93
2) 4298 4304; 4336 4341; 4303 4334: -0.13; 9.05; 8.67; 8.87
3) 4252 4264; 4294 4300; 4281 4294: 0.05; 9.89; 9.96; 9.94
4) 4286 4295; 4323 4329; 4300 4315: 0.15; 9.7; 10.4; 10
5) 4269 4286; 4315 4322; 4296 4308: 0.18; 9.34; 10.8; 10.2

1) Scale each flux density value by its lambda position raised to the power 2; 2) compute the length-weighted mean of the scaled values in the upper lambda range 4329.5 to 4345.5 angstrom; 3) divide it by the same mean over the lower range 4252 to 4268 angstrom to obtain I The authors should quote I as 1.06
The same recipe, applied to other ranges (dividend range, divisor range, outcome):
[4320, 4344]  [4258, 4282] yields 1.10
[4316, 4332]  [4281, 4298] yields 1.13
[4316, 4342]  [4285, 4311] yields 1.15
